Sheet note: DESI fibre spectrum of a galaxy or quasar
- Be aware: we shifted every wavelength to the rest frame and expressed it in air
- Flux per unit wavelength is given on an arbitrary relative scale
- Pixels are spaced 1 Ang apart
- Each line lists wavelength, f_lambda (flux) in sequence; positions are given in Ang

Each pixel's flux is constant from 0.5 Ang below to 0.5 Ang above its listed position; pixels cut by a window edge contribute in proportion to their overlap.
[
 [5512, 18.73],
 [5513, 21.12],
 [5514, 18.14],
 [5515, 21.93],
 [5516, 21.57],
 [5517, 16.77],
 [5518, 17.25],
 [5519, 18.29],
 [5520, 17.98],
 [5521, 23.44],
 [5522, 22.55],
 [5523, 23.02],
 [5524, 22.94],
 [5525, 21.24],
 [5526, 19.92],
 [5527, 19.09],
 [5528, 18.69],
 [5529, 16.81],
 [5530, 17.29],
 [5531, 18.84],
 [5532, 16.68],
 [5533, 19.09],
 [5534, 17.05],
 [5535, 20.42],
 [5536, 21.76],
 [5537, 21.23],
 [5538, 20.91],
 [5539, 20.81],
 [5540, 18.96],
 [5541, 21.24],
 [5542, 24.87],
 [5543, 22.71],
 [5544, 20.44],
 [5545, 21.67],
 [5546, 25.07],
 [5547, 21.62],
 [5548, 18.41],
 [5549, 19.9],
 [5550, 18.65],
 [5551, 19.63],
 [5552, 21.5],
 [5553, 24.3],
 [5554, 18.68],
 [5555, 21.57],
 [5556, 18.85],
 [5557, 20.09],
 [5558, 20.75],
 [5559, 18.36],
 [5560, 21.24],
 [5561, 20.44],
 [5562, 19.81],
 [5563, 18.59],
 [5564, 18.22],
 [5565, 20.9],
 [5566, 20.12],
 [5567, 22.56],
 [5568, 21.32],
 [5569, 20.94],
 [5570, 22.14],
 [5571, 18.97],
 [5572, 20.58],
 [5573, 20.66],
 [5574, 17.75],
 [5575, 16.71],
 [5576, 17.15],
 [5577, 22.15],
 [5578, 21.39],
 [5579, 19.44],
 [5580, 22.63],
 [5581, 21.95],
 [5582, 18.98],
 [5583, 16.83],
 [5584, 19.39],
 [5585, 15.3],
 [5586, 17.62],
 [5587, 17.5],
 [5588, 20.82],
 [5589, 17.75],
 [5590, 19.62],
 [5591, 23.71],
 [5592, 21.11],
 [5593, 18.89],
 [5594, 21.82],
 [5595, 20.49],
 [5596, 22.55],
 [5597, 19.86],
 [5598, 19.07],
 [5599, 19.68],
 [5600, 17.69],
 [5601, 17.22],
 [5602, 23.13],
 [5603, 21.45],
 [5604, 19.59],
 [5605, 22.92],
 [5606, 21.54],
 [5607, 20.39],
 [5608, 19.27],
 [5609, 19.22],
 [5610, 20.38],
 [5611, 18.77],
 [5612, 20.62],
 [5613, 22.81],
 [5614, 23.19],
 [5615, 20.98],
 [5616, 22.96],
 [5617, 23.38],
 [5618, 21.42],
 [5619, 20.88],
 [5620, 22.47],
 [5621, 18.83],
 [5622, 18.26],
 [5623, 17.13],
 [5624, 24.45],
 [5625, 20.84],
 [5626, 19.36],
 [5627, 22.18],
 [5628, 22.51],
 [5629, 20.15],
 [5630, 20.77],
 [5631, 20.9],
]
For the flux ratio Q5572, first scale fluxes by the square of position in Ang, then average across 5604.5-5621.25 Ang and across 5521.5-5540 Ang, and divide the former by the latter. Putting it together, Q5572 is 1.10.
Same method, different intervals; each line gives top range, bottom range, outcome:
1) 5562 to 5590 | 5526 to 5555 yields 0.98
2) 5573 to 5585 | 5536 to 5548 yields 0.91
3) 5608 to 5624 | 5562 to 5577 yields 1.07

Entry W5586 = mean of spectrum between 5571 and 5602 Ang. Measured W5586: 19.6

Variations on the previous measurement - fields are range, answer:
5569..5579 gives 19.8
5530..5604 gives 20.1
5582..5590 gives 18.1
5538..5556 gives 21.1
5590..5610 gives 20.5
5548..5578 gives 20.1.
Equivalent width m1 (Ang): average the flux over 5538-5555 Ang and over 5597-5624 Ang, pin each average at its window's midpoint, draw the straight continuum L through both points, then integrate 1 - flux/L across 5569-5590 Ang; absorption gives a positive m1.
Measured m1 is 1.53 Ang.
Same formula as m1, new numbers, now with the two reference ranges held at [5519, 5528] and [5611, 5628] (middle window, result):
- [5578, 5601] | 1.6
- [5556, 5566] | 0.6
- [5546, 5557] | 0.3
